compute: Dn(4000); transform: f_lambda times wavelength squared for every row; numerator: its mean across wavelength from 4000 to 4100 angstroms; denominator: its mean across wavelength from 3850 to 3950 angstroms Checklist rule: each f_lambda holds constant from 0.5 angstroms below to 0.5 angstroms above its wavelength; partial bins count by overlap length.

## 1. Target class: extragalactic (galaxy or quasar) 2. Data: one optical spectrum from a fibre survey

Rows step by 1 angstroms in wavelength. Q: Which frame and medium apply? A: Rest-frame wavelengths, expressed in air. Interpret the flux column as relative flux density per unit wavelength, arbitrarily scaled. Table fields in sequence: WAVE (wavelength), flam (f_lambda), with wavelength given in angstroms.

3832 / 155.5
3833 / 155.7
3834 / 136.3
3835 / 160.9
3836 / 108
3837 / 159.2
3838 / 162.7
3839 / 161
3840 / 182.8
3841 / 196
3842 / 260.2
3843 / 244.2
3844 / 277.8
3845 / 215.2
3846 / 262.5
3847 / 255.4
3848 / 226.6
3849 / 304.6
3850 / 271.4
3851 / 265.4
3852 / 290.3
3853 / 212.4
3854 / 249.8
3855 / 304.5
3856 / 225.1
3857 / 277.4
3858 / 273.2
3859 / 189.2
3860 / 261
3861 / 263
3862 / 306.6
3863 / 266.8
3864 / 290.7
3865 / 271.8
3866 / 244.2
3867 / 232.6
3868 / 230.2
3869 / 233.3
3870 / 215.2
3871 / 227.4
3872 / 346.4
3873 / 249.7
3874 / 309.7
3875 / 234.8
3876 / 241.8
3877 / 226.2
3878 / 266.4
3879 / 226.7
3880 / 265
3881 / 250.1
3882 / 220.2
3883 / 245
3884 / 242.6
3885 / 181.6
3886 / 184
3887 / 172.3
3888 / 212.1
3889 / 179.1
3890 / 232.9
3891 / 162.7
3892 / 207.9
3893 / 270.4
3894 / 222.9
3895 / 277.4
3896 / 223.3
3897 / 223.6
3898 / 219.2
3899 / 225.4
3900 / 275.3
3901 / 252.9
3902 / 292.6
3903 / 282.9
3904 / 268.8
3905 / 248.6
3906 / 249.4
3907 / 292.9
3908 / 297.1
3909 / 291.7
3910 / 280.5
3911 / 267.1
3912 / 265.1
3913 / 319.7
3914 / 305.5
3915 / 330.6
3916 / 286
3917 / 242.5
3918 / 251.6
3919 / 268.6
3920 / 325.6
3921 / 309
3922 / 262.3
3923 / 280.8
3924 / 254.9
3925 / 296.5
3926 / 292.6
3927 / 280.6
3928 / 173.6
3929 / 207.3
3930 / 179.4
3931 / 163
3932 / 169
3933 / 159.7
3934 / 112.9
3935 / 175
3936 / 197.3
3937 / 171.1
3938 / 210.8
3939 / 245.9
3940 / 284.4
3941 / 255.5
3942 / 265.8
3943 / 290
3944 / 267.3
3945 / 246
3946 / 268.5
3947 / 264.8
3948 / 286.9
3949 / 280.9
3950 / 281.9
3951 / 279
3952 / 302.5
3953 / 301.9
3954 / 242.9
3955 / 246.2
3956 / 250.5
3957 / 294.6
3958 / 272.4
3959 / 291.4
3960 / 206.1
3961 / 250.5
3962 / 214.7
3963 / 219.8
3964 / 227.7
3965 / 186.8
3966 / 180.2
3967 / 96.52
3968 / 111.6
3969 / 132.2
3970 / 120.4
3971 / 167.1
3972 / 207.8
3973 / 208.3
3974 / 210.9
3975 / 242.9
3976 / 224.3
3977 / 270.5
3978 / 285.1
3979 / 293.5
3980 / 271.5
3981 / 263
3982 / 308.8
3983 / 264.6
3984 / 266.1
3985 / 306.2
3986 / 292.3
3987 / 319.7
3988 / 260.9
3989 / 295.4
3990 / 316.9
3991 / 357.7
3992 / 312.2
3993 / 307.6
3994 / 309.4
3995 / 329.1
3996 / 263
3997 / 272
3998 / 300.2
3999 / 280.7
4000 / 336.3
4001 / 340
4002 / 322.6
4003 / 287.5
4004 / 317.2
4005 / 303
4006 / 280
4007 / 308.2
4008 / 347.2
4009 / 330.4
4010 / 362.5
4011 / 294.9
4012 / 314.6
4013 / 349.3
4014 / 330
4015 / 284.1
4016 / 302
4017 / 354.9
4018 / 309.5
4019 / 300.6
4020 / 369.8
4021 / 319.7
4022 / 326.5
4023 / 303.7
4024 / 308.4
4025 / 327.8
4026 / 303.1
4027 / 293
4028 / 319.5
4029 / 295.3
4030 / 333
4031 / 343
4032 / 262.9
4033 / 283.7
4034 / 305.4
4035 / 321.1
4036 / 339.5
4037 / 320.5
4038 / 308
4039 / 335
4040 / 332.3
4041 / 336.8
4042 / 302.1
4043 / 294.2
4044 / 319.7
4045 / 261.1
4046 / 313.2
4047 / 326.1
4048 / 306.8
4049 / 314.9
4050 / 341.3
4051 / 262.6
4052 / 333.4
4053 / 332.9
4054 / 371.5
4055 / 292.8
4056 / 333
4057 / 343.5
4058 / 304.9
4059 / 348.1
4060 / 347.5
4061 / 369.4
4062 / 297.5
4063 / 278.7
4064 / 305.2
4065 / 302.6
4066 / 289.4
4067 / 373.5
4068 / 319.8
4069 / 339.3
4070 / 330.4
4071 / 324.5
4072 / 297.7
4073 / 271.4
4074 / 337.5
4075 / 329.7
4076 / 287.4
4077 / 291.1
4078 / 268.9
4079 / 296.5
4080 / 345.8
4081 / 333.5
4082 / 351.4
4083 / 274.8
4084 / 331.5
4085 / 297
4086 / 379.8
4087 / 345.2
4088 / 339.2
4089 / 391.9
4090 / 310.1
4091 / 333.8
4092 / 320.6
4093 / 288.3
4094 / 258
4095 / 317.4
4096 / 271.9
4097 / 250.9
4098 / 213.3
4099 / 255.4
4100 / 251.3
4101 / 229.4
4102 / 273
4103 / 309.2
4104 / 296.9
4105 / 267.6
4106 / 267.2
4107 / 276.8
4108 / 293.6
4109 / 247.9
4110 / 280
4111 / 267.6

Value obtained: 1.37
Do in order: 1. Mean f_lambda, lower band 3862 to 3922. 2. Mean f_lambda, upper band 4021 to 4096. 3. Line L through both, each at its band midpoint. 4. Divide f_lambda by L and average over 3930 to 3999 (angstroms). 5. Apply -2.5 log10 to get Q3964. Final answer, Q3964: 0.147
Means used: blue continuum 254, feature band 246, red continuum 317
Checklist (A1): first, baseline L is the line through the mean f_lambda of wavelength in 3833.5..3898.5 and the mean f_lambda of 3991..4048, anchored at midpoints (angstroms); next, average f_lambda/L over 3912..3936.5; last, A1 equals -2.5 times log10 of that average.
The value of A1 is 0.08 mag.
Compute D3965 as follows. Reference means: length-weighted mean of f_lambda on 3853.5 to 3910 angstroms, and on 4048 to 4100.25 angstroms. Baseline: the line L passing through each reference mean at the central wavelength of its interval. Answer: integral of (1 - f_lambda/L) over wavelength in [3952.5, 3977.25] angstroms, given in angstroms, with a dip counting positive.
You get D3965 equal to 5.5 angstroms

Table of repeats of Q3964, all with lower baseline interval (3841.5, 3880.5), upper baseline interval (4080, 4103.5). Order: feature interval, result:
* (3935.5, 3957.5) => 0.05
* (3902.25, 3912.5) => -0.04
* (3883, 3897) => 0.22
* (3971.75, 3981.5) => 0.13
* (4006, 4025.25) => -0.12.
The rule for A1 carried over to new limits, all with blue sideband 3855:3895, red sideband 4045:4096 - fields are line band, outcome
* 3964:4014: 0.06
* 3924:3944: 0.20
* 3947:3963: 0.03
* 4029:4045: -0.03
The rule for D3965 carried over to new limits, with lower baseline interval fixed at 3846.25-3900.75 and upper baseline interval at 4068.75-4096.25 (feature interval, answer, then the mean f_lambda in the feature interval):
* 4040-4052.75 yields -0.3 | 311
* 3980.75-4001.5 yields -1.1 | 301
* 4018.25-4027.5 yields -0.6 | 317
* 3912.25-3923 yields -1.2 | 289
